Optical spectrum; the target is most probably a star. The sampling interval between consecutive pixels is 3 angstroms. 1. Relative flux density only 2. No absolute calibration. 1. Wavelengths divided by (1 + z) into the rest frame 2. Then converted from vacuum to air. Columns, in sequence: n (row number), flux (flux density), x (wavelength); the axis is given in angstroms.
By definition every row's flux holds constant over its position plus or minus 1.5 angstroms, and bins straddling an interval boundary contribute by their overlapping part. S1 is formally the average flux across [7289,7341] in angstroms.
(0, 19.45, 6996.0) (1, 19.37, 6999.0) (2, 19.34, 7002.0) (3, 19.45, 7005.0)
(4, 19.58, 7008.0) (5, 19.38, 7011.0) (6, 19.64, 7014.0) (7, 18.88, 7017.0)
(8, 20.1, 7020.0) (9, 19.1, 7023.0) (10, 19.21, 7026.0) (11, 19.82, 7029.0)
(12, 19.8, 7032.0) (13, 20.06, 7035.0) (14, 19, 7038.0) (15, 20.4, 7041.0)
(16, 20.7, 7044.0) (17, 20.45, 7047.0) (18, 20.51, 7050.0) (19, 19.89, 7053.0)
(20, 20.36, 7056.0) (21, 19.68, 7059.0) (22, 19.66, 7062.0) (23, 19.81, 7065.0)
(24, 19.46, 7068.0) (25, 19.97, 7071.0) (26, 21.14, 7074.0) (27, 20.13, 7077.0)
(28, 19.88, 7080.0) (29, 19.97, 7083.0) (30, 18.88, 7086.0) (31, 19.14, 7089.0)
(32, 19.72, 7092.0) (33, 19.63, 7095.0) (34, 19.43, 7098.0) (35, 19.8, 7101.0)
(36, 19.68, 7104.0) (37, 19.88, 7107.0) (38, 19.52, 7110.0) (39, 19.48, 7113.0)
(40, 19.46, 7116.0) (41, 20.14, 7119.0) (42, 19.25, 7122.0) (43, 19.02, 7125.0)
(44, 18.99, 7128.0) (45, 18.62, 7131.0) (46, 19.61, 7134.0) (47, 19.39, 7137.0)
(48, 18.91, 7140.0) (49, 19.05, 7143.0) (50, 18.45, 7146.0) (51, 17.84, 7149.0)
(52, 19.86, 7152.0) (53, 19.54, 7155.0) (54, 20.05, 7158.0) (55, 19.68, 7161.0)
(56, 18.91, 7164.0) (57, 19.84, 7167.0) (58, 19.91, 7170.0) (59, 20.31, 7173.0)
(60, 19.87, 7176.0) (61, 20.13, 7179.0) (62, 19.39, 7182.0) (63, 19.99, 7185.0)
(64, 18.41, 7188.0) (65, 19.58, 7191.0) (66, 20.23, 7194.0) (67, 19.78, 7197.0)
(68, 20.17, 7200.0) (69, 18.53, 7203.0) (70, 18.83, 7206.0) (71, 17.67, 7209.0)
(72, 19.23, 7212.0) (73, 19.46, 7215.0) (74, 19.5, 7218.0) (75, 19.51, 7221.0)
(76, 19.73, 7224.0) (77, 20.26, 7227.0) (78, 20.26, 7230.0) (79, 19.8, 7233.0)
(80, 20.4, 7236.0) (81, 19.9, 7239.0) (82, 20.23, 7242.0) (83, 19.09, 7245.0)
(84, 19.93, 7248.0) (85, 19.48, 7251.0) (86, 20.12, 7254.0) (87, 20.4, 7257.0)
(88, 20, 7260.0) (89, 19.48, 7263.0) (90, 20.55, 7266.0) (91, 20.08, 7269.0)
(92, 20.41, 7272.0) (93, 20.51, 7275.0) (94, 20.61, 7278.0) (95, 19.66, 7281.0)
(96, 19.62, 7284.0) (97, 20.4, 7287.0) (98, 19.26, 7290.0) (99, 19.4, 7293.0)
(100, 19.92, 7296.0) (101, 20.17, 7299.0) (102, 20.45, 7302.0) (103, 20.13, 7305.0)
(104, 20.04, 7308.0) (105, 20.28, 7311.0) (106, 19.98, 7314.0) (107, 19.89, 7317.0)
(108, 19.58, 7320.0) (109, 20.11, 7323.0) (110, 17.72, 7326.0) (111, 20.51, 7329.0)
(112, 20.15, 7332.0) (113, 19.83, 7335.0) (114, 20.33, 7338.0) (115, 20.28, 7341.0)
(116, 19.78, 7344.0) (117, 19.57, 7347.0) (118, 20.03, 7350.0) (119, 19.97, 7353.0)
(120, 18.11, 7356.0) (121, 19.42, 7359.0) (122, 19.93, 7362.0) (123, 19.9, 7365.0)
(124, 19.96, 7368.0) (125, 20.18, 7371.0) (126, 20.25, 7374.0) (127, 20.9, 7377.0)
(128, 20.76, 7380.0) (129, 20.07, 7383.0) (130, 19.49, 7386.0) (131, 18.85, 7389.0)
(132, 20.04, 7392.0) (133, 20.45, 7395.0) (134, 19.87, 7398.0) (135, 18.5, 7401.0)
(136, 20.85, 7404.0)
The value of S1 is 19.9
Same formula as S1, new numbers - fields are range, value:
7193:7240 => 19.6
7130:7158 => 19.1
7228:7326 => 20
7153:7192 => 19.7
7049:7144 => 19.6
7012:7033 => 19.5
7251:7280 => 20.2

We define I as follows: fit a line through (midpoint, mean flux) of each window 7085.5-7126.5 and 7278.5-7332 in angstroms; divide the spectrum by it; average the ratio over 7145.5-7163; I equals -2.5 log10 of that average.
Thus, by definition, 0.018 mag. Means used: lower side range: 19.5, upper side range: 19.9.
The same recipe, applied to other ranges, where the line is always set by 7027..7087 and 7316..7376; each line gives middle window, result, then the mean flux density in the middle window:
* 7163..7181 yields 0.00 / 19.8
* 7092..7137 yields 0.03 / 19.5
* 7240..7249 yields 0.01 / 19.7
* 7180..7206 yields 0.02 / 19.5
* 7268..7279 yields -0.03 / 20.4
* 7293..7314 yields -0.02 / 20.1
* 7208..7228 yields 0.03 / 19.4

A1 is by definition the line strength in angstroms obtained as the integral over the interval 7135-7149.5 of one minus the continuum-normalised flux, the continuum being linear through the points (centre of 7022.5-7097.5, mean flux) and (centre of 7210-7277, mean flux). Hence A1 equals 0.8 angstroms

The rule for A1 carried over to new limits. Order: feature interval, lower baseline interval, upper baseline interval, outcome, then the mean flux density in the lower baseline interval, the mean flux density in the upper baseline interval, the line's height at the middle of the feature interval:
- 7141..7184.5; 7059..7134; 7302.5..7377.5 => 0.42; 19.6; 19.9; 19.7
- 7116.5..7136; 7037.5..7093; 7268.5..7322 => 0.67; 20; 20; 20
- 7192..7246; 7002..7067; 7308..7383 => 0.69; 19.8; 19.9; 19.8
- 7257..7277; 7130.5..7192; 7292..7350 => -0.47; 19.4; 19.9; 19.7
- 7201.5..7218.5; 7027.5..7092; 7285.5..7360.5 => 0.88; 19.9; 19.8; 19.9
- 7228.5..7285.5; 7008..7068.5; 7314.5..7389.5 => -0.58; 19.8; 19.8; 19.8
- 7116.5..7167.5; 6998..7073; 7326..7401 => 1.43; 19.8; 19.9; 19.8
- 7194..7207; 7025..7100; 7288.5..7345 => 0.28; 19.9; 19.9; 19.9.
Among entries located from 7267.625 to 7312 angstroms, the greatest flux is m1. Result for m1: 20.61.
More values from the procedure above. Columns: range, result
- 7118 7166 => 20.14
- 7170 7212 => 20.31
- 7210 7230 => 20.26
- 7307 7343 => 20.51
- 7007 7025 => 20.1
